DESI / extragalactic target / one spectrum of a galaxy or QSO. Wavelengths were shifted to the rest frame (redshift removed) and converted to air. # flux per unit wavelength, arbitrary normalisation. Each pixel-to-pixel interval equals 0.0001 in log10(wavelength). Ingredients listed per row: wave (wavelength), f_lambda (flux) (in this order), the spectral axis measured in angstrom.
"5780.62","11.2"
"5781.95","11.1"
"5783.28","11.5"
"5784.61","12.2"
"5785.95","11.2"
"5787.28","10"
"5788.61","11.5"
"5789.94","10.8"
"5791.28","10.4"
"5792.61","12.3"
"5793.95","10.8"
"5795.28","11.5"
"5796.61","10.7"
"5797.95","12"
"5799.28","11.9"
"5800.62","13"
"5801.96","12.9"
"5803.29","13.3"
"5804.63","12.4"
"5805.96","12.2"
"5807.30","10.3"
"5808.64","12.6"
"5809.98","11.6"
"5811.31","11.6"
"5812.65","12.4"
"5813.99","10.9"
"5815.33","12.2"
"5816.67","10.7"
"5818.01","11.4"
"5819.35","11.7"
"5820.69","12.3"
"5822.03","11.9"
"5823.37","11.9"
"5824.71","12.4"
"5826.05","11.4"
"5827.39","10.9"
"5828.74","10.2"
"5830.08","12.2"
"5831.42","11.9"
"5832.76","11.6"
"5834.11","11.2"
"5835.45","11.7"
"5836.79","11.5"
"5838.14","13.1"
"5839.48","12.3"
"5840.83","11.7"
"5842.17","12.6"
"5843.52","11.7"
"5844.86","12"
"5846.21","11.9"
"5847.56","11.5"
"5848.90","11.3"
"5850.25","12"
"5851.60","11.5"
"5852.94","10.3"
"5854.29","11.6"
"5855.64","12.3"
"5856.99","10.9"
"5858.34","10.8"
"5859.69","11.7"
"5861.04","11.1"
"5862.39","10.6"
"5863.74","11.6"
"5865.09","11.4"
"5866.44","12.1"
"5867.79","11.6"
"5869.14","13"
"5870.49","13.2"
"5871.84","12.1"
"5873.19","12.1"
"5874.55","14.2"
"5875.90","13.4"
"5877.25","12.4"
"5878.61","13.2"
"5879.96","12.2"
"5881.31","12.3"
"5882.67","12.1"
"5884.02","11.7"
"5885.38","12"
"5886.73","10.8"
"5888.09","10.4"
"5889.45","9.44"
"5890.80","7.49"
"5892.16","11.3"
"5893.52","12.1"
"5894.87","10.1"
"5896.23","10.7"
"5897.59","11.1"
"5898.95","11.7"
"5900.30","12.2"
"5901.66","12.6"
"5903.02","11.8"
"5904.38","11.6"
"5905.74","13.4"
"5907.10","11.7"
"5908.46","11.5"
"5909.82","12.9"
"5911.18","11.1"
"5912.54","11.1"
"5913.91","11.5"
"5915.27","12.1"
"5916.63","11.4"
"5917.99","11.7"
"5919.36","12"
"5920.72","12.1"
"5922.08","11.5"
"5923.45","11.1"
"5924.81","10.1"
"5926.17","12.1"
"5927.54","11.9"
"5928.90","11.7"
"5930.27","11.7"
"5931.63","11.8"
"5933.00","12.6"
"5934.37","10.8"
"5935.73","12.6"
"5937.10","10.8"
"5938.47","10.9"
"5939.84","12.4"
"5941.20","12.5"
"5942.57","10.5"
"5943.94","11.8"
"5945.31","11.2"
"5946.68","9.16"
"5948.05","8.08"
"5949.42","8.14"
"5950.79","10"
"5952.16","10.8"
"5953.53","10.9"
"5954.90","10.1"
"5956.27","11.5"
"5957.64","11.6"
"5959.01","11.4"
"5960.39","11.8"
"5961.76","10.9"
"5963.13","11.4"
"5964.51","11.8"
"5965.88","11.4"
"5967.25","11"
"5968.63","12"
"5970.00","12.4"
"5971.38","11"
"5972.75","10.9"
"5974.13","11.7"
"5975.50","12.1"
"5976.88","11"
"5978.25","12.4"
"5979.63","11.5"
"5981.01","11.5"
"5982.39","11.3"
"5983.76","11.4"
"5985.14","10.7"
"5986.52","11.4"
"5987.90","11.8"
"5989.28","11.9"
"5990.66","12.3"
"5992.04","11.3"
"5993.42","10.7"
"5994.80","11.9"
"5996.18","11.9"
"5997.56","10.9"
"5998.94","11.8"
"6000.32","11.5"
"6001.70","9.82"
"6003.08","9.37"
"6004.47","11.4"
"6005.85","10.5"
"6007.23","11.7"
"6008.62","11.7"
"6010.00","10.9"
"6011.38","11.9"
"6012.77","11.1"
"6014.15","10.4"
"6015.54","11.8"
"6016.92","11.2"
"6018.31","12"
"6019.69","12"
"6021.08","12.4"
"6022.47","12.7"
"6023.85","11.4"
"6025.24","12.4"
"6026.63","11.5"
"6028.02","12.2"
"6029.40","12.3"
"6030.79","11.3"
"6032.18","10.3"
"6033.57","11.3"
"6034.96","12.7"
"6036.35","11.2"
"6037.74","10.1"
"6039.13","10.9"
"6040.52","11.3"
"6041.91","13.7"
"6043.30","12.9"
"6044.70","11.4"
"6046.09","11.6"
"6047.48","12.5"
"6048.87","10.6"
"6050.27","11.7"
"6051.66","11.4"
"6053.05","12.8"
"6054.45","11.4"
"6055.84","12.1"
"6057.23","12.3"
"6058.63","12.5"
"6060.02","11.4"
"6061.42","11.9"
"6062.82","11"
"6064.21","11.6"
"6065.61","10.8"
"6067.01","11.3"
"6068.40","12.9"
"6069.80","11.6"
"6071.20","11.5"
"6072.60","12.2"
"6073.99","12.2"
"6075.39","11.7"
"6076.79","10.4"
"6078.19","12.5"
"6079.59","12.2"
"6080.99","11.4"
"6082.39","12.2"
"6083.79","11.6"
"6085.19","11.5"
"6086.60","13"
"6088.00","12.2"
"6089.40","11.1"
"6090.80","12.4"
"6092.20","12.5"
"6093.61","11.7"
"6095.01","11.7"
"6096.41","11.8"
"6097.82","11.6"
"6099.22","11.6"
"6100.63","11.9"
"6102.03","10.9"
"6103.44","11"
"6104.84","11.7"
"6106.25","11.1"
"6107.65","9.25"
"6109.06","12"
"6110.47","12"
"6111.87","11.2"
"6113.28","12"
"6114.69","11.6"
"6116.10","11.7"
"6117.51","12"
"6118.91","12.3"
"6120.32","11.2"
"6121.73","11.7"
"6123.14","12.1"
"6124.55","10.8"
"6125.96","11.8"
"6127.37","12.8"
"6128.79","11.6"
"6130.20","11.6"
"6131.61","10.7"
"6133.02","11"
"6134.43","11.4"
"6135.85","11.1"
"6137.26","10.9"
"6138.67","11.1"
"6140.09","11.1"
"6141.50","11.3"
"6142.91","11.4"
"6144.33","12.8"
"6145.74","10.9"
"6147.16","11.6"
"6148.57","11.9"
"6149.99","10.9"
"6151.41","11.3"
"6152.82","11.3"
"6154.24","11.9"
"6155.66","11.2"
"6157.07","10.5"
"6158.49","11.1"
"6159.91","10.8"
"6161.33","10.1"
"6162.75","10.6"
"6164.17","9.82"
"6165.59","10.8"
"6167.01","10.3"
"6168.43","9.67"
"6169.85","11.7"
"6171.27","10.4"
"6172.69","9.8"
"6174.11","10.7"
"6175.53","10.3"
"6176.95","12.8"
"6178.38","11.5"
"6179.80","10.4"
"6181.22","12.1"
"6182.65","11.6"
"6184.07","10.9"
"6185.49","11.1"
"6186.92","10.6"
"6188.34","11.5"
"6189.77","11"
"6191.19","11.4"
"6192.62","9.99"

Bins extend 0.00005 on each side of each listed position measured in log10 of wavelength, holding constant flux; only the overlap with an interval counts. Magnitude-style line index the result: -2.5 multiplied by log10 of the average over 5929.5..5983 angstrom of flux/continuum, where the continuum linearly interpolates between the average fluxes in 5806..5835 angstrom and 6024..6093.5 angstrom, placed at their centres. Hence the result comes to 0.05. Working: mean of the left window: 11.6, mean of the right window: 11.8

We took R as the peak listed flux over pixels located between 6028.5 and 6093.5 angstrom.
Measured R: 13.7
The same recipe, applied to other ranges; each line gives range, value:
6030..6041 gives 12.7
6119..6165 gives 12.8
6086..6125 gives 13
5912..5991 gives 12.6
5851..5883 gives 14.2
